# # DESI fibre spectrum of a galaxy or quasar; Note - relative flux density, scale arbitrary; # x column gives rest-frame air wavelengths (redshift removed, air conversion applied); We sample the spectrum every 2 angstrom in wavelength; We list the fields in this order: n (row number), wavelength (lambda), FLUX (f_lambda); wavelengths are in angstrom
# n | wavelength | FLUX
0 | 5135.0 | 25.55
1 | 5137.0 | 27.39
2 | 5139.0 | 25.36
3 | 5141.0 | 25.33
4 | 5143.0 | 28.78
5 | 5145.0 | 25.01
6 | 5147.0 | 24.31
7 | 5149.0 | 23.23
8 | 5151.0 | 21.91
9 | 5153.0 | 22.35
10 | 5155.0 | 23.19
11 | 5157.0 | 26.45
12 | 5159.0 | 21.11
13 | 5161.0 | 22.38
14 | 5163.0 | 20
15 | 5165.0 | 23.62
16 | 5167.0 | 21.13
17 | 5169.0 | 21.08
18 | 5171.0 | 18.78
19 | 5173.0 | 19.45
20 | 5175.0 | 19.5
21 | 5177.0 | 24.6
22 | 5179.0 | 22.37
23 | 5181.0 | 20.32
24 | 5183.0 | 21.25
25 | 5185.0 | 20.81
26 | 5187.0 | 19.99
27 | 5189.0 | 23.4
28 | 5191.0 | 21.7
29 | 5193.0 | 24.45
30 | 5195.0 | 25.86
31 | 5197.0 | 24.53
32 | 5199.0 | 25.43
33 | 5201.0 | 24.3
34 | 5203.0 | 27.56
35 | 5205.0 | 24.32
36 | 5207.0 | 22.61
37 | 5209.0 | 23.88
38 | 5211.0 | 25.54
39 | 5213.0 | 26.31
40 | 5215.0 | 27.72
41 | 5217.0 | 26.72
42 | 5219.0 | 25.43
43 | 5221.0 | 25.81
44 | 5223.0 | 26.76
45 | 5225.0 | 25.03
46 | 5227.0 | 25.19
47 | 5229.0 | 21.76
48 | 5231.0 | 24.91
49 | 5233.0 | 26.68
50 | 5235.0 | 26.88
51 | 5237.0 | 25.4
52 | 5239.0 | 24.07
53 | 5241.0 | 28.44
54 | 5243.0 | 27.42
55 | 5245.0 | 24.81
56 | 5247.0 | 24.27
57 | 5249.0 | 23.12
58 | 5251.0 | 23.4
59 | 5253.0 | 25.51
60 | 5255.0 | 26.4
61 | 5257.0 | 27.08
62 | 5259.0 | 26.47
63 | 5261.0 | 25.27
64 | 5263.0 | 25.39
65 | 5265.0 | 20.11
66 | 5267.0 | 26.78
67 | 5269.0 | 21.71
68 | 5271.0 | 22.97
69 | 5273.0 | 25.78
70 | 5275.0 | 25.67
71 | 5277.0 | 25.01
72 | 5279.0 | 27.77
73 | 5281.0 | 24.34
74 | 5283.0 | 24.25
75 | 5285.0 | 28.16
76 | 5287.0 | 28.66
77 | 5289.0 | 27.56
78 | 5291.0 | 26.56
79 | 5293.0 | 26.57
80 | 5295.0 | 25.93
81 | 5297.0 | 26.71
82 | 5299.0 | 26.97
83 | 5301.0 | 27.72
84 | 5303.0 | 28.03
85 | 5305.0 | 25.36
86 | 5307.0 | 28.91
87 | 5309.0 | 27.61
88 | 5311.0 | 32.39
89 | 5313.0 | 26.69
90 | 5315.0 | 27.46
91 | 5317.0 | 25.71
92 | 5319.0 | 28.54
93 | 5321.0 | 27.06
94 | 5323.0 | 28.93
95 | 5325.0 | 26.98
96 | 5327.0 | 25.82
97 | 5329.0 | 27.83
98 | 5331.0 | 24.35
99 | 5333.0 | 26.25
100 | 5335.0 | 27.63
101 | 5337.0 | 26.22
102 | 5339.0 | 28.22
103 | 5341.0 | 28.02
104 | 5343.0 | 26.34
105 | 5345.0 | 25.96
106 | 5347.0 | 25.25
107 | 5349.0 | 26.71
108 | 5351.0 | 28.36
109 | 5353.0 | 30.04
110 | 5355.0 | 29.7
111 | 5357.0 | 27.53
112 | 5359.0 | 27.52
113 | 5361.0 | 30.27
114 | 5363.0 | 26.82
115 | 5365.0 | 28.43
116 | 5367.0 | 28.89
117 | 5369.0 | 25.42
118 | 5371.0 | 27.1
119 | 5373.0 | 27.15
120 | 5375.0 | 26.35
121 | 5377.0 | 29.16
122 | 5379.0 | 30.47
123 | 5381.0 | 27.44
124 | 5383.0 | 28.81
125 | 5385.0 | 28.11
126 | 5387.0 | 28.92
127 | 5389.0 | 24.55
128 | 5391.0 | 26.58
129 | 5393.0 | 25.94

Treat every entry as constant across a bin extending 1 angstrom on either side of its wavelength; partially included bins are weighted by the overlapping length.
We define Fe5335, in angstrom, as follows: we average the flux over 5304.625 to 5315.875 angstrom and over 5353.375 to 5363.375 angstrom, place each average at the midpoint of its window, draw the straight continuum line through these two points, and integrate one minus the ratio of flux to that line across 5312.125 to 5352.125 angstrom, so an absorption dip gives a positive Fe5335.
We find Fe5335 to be 2.05 angstrom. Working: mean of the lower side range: 28.2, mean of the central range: 26.9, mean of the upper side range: 28.6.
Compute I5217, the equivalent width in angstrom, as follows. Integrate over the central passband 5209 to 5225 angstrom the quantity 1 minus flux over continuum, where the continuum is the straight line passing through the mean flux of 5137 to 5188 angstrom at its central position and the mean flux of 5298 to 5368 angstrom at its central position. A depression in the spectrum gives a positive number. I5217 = -1.27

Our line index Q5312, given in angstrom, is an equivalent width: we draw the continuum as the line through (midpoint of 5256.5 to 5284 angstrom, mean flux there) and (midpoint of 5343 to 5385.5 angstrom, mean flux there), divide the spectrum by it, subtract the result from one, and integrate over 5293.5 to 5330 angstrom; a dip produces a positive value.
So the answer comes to -1.8 angstrom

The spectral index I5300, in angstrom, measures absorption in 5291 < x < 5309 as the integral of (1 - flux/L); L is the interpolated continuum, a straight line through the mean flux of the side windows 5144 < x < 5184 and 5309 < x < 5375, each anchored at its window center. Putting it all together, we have -0.6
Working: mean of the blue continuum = 22.1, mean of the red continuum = 27.5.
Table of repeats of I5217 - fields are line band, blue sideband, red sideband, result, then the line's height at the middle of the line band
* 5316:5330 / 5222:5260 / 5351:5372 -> 0.02 angstrom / 27.3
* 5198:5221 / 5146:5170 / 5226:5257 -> -1.15 angstrom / 24.2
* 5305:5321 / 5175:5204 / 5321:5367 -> -0.81 angstrom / 26.6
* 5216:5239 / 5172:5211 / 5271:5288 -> -1.13 angstrom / 24.3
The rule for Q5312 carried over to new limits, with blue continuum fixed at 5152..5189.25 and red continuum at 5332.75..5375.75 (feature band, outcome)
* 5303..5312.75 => -0.9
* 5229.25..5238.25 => -0.7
